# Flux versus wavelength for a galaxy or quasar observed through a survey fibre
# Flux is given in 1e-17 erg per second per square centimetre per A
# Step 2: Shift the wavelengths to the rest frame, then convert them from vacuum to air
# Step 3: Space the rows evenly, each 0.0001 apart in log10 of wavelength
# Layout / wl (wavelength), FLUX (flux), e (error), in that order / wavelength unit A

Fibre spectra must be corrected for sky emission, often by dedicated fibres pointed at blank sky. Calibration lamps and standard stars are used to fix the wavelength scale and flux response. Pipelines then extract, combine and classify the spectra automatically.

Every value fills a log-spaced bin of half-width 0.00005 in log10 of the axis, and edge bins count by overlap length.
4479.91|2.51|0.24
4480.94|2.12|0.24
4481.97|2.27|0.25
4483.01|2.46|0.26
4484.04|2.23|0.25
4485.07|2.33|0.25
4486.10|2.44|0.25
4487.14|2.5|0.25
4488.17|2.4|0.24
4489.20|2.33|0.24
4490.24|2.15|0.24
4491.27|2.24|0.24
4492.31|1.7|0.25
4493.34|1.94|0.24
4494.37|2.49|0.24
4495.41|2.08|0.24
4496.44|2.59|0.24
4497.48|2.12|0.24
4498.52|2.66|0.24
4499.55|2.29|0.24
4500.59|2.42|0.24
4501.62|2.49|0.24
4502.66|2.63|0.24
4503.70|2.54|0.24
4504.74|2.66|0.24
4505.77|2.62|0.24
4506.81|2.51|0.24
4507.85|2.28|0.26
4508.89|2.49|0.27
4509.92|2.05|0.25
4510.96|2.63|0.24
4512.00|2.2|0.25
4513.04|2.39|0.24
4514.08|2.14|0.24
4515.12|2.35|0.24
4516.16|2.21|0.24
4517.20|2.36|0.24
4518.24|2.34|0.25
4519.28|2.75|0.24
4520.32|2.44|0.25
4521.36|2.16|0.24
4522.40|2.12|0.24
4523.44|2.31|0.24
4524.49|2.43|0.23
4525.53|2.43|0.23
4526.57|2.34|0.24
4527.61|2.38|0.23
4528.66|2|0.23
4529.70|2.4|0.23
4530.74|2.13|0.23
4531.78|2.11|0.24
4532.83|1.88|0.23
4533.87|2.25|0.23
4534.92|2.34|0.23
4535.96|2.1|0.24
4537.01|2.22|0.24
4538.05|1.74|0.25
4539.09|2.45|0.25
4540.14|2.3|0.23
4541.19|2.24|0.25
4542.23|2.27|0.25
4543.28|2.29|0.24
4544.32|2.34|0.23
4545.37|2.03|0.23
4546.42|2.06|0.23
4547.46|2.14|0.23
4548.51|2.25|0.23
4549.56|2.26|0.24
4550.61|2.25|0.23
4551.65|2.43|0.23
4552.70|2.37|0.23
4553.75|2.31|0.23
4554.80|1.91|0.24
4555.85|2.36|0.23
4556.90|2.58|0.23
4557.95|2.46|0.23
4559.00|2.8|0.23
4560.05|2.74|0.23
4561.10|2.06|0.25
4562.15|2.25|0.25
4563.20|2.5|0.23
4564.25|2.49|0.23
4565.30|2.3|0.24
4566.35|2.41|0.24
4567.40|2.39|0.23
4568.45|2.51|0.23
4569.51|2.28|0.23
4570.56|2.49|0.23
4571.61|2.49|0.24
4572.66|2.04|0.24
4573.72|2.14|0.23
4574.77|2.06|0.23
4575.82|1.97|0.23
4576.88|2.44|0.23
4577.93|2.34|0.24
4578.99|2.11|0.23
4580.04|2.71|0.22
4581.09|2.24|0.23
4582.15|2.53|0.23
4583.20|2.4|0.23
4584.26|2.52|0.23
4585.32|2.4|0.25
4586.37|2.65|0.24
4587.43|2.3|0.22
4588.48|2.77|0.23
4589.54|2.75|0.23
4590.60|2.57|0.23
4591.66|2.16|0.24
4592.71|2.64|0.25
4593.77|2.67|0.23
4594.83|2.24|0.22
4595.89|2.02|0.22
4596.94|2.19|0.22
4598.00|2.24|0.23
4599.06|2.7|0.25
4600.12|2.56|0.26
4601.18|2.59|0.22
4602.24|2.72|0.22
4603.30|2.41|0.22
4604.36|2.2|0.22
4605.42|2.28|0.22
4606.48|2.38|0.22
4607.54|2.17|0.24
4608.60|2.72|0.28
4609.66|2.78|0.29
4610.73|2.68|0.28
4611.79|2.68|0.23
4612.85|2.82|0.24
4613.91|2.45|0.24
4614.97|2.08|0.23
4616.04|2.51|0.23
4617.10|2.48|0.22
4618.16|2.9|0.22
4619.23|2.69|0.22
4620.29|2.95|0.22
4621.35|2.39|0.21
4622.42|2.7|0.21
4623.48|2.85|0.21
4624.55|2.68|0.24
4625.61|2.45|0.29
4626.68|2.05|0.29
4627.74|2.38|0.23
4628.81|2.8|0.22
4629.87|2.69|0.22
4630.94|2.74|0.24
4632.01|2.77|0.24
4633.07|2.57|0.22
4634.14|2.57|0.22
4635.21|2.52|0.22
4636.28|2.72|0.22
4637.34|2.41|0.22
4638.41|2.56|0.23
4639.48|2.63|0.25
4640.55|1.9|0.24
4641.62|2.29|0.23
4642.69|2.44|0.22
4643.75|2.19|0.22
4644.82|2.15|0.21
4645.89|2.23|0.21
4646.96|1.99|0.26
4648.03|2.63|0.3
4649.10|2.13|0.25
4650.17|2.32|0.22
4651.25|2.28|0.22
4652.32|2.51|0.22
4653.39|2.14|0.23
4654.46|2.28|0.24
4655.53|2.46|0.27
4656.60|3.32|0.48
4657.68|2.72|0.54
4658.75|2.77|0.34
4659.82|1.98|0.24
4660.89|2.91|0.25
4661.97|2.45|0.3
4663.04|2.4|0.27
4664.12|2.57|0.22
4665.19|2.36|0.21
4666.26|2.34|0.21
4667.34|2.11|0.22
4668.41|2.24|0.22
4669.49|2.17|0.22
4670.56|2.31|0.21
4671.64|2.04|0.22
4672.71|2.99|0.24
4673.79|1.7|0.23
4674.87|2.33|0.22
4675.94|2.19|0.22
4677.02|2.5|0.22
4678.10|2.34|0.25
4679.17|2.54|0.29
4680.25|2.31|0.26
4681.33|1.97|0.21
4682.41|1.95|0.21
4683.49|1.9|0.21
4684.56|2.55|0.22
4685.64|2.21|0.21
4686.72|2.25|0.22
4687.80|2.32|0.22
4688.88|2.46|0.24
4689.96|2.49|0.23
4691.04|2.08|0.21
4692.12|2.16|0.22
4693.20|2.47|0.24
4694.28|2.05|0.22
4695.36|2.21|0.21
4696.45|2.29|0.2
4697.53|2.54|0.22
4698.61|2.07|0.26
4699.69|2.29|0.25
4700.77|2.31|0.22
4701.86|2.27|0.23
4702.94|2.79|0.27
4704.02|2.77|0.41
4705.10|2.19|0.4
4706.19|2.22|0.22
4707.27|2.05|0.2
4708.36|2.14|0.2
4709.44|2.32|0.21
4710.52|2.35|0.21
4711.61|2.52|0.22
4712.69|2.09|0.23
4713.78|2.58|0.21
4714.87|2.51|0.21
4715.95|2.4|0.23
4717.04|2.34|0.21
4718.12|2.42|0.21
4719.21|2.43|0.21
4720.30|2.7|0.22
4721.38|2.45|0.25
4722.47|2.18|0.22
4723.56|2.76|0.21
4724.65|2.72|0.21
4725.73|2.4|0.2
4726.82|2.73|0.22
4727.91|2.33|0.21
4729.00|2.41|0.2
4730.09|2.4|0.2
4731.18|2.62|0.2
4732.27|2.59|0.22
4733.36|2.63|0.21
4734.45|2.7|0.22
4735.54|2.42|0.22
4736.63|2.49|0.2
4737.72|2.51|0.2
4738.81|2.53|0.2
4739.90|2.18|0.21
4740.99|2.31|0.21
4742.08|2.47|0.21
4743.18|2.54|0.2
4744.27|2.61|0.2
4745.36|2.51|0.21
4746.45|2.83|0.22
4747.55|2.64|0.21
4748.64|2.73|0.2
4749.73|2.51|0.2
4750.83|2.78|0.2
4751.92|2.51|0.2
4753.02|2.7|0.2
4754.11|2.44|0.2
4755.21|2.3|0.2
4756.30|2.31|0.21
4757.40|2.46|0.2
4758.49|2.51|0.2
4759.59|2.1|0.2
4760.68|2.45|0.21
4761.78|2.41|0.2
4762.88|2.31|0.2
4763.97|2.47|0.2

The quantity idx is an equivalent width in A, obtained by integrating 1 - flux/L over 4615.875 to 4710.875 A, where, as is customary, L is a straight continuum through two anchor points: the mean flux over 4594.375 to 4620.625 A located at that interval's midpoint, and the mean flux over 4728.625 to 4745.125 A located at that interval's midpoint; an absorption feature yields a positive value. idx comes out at 3.8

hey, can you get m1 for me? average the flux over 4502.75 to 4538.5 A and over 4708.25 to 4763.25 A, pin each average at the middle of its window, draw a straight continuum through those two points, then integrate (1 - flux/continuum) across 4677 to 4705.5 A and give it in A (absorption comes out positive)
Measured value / 1.6 A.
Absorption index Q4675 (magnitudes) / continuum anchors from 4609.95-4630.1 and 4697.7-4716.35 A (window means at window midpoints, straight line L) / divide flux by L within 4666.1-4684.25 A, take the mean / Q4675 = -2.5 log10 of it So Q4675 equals 0.10 mag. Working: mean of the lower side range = 2.59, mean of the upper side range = 2.35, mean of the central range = 2.23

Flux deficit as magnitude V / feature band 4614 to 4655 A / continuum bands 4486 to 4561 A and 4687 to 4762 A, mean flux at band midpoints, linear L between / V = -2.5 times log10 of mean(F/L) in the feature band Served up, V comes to -0.04 mag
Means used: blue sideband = 2.31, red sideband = 2.43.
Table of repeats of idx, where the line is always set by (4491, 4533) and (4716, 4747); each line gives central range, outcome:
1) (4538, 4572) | 0.43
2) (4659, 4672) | 0.61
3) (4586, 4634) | -2.51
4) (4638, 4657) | 0.68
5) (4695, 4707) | 0.61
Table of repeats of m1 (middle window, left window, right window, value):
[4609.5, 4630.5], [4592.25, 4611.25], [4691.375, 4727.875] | -1.3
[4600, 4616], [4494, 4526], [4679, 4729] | -0.9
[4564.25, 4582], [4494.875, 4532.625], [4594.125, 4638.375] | 1.0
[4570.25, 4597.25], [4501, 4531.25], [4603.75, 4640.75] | 1.2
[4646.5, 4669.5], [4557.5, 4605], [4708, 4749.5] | 0.3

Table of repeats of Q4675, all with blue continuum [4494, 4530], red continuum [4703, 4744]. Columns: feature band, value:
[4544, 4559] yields 0.050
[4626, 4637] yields -0.069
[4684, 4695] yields 0.062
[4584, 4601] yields -0.026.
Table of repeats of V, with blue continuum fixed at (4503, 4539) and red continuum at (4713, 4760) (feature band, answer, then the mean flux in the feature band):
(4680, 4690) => 0.11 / 2.23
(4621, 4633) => -0.08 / 2.59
